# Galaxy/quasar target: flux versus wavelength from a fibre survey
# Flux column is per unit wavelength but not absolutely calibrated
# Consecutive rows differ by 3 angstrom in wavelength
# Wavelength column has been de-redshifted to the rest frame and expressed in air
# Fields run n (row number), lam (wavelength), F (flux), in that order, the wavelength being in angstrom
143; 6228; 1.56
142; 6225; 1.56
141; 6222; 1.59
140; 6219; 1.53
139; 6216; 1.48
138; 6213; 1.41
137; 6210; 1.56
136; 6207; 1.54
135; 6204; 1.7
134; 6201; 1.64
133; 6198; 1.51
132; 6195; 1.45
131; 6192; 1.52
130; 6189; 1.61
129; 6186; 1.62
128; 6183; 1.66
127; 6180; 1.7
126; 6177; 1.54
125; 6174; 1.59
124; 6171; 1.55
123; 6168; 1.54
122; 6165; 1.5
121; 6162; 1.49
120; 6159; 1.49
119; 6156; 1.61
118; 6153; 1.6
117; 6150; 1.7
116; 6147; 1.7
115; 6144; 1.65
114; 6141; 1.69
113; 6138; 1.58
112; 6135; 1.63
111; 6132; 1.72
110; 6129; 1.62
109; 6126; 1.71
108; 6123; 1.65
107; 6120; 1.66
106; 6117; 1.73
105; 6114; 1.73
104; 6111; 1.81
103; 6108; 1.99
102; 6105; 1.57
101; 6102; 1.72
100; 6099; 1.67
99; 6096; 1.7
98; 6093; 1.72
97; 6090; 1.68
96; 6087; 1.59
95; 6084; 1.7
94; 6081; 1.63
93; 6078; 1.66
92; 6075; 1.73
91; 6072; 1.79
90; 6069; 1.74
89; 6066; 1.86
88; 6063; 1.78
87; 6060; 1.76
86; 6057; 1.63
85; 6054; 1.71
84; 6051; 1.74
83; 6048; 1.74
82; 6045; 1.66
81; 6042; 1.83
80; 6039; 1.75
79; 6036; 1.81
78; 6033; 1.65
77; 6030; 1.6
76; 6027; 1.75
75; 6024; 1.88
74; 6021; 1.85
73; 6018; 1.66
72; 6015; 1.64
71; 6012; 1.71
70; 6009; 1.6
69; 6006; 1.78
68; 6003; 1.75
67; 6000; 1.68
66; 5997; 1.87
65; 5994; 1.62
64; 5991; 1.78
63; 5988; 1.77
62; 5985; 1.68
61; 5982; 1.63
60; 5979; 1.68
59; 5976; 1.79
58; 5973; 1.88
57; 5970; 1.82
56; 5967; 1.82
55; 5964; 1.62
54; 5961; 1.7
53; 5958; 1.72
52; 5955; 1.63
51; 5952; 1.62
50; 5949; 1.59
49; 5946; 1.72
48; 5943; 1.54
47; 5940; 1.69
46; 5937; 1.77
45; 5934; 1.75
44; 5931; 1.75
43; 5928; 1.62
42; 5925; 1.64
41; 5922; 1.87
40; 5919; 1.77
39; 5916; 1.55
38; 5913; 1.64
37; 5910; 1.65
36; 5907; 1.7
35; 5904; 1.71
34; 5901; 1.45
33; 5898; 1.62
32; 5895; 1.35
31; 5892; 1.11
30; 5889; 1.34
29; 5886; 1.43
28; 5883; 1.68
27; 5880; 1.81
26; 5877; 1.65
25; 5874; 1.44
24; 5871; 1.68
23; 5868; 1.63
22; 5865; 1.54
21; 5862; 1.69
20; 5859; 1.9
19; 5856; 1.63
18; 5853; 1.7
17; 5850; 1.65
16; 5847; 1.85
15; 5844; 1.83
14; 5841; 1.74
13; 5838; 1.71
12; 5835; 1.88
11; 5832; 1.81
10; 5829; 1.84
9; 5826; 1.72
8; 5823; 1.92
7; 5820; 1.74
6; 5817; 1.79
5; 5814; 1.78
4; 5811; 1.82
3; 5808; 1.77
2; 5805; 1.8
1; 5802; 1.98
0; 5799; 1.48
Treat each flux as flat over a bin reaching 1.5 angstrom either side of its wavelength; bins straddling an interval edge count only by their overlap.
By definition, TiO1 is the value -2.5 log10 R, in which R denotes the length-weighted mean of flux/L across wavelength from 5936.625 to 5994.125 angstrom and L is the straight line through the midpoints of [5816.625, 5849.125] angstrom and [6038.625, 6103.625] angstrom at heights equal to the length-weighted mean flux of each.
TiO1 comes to 0.03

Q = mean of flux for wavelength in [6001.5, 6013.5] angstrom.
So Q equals 1.71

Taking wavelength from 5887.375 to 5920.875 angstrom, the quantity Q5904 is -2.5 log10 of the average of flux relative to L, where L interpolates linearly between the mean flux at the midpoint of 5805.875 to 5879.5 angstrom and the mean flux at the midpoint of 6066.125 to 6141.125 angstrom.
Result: 0.13 mag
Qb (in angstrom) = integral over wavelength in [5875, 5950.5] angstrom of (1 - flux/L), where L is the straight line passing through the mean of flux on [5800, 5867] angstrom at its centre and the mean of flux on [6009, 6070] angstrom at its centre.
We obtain 6.2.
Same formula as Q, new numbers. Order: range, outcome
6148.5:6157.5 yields 1.64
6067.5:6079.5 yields 1.73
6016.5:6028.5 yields 1.79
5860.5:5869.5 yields 1.62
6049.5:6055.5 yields 1.72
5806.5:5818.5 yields 1.79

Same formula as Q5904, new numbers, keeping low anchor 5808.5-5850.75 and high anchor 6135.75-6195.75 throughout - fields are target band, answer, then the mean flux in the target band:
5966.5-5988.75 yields -0.032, 1.76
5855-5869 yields 0.058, 1.68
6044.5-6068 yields -0.052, 1.74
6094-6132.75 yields -0.059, 1.71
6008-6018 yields 0.019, 1.65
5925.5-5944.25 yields 0.028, 1.69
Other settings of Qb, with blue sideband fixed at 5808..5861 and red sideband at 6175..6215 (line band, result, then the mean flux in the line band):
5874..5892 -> 2.29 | 1.53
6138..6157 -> -0.63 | 1.65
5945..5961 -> 0.51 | 1.66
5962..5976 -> -0.65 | 1.78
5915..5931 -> 0.28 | 1.7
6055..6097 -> -1.80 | 1.71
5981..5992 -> -0.15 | 1.72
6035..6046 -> -0.68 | 1.76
